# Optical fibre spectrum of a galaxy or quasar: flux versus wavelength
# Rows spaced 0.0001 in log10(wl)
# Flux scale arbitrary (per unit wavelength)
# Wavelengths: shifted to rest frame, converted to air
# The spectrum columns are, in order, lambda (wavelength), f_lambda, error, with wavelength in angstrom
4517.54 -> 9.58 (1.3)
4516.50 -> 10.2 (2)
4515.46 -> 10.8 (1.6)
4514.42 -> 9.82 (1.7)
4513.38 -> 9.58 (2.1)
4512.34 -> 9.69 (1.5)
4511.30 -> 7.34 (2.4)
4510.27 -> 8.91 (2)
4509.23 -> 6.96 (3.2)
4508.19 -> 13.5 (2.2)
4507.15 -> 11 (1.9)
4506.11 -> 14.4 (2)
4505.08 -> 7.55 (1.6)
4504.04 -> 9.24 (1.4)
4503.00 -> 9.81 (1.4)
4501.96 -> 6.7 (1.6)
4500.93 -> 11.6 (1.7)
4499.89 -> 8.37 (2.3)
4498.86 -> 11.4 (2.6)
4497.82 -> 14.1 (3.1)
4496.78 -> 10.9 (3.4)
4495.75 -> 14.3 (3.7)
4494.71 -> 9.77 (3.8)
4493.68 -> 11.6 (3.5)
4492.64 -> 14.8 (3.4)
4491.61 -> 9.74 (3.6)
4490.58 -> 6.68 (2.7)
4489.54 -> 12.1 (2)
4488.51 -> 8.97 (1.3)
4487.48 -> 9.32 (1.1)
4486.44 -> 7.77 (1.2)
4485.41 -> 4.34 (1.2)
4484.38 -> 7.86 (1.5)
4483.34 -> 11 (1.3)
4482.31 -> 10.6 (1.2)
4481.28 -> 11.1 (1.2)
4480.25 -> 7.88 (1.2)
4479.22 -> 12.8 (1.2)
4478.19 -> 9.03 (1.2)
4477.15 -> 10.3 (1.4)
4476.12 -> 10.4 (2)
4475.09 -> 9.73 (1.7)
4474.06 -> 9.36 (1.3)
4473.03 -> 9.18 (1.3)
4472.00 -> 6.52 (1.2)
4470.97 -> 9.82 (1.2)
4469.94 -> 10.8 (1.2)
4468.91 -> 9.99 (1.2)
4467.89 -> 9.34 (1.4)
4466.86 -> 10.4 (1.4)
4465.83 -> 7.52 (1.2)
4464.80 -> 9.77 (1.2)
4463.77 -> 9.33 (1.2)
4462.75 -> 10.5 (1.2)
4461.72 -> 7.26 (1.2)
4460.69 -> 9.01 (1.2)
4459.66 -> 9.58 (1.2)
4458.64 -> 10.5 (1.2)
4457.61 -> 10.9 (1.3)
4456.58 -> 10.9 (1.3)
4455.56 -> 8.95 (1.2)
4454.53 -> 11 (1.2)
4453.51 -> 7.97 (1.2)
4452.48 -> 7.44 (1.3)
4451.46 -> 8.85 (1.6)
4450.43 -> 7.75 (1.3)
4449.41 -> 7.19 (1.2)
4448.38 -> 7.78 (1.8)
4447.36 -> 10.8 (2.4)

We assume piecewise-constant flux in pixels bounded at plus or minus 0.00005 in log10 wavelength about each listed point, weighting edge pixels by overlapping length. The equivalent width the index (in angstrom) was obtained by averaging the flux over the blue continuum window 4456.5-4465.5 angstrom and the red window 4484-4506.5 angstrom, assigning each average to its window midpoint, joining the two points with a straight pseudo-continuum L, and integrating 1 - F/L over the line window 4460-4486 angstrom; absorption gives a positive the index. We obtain 1.16 angstrom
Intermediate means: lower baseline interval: 9.64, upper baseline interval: 10.1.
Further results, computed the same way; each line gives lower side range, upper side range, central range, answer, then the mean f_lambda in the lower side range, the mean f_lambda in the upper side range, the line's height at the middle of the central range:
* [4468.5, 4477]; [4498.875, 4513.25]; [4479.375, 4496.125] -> -0.5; 9.5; 9.69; 9.59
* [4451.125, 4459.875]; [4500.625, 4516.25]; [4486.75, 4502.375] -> -1.5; 9.59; 9.78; 9.73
